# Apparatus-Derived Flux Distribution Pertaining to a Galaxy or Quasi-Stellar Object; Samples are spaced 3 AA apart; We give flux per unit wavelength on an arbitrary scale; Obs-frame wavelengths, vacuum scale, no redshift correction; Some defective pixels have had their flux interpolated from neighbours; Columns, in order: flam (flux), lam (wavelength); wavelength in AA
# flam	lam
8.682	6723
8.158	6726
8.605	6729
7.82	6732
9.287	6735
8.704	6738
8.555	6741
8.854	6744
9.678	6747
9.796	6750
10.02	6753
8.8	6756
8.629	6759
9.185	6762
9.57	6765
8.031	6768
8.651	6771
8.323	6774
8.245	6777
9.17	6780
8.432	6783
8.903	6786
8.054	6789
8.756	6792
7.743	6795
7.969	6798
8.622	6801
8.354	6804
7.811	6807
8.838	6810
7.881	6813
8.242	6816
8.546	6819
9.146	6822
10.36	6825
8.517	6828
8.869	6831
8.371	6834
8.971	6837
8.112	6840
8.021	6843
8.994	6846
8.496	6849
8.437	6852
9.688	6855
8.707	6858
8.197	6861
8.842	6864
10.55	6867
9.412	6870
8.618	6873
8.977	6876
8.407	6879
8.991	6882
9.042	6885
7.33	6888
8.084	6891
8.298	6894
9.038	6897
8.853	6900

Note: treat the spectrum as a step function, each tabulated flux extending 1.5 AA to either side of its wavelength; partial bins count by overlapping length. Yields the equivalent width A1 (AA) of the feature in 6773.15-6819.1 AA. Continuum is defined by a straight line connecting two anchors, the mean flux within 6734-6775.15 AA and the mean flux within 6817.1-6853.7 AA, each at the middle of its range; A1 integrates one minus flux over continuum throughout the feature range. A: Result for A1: 2.6 AA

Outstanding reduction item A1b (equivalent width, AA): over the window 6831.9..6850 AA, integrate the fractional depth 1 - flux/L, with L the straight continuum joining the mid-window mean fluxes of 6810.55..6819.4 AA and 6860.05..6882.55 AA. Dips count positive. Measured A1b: 0.2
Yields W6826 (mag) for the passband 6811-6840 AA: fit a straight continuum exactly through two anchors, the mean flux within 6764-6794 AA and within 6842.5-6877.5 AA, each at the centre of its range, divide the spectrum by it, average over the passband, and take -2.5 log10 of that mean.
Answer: 0.01 mag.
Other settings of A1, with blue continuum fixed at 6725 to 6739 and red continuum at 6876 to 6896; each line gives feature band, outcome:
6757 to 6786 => -0.7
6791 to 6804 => 0.3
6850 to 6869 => -1.4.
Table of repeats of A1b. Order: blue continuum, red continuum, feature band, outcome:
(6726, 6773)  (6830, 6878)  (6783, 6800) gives 1.09 AA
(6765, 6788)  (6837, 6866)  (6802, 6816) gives 0.63 AA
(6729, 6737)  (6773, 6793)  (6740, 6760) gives -1.53 AA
